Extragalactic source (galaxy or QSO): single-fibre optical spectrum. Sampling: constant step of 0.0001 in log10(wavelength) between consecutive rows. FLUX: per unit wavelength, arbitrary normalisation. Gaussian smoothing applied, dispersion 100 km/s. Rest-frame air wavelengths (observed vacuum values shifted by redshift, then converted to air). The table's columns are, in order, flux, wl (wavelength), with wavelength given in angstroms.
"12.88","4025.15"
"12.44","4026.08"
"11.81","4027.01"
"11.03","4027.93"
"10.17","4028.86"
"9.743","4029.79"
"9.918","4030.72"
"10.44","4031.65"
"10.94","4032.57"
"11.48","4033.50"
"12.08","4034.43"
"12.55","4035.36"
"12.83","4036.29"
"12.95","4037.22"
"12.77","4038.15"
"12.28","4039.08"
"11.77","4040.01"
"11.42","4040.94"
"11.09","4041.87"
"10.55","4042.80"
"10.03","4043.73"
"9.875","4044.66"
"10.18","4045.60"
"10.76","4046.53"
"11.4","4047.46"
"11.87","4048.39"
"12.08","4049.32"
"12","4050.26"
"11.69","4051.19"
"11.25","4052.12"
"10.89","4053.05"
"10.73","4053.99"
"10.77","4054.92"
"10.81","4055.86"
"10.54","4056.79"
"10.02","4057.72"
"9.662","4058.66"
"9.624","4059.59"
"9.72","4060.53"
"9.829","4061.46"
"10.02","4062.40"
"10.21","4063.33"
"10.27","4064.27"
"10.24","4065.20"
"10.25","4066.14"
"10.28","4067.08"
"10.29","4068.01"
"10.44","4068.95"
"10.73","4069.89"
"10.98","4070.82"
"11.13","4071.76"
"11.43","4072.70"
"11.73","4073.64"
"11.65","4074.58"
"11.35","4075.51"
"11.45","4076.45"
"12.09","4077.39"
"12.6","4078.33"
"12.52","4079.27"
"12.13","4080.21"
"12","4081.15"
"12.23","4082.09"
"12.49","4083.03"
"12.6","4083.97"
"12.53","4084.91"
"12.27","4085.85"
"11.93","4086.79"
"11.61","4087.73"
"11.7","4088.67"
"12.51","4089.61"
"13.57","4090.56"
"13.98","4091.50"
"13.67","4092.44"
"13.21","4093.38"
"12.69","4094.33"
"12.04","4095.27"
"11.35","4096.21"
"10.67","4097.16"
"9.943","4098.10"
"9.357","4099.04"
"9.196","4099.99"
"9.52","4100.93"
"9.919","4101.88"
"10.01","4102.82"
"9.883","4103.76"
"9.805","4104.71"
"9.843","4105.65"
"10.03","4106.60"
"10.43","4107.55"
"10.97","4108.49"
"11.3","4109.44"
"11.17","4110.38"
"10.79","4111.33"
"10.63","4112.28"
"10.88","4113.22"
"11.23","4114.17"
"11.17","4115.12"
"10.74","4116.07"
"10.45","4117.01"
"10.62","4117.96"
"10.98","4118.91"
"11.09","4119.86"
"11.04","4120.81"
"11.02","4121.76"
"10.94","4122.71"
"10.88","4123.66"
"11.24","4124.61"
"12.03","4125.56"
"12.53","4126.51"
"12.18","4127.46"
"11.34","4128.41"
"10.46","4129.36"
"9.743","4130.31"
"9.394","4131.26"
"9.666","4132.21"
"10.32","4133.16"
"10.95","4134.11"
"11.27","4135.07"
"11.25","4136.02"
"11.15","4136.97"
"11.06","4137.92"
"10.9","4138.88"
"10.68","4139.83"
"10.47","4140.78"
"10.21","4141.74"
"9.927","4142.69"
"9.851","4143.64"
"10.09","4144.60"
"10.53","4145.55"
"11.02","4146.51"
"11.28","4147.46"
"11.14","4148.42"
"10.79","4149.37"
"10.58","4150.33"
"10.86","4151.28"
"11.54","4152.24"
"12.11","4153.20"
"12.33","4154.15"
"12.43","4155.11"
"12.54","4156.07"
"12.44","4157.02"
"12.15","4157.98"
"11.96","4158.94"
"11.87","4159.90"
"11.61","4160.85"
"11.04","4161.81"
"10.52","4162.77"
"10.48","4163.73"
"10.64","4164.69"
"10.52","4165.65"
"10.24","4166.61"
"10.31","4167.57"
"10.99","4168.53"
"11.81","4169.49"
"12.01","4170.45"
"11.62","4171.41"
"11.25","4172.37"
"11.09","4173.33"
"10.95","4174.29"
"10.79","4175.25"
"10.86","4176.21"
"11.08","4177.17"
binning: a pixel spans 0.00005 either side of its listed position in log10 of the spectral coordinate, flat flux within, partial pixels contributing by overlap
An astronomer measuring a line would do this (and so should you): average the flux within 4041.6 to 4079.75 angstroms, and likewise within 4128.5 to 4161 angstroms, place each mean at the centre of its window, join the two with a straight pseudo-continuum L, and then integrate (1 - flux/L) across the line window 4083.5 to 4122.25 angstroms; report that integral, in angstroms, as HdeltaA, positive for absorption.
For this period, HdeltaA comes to -0.9 angstroms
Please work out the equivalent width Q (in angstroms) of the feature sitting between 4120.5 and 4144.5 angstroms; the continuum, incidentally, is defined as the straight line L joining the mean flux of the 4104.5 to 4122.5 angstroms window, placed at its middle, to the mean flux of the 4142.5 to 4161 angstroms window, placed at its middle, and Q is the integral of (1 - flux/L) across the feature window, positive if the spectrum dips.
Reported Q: 0.6 angstroms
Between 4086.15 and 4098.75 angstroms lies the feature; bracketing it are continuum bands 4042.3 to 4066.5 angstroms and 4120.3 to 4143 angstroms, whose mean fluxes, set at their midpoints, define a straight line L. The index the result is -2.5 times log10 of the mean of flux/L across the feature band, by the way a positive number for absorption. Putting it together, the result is -0.14 mag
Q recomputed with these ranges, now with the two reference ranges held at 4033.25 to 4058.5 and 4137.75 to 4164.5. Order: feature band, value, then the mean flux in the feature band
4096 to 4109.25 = 1.4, 10.1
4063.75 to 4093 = -1.3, 11.8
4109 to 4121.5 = 0.3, 10.9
